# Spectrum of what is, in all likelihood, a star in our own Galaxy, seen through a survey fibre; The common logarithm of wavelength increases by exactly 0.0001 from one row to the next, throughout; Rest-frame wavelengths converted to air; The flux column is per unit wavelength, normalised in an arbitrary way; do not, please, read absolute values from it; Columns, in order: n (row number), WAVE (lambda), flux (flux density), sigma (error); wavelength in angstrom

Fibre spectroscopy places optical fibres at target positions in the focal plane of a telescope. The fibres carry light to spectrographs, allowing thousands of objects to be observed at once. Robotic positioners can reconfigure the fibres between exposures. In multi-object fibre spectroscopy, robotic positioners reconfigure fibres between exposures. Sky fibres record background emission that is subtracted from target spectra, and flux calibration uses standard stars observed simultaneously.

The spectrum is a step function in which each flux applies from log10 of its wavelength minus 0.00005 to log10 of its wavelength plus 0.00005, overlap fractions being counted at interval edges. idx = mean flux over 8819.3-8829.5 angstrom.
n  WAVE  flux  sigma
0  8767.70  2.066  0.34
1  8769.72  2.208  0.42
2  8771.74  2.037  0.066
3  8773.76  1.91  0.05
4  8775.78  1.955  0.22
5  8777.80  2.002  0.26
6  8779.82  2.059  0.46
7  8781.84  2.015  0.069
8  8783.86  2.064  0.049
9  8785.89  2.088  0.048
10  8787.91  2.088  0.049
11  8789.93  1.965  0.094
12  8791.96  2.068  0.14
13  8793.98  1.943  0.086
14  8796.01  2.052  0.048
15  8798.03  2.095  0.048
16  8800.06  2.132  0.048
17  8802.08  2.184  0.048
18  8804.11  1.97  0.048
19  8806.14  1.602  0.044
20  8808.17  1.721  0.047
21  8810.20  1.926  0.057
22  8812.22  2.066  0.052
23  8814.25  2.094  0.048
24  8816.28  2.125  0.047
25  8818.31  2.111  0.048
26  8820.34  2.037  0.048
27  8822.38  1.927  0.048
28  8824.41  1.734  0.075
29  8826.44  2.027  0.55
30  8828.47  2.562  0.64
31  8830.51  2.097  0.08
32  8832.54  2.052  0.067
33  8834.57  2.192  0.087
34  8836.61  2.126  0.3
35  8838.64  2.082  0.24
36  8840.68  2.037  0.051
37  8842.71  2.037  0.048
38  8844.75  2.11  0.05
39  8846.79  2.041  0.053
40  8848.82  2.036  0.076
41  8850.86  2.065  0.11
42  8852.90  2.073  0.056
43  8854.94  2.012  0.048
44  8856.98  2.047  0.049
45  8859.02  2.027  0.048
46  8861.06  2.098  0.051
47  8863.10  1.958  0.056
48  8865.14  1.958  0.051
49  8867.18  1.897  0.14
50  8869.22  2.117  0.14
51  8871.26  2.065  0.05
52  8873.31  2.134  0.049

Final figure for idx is 2.06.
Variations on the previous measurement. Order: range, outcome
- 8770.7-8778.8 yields 1.98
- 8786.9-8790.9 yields 2.03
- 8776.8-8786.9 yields 2.05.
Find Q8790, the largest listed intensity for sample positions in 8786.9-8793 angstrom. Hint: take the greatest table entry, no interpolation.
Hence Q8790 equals 2.088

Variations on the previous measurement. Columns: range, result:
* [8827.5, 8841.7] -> 2.562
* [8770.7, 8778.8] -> 2.037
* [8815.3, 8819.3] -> 2.125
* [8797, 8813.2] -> 2.184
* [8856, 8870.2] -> 2.117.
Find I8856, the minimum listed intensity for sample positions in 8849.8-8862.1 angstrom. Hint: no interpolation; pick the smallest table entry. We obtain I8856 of 2.012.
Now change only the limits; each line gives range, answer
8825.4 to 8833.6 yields 2.027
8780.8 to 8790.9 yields 1.965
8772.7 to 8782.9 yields 1.91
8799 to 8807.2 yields 1.602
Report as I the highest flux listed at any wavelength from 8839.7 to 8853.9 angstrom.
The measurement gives 2.11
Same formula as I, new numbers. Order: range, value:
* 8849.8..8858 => 2.073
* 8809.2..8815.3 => 2.094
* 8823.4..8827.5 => 2.027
